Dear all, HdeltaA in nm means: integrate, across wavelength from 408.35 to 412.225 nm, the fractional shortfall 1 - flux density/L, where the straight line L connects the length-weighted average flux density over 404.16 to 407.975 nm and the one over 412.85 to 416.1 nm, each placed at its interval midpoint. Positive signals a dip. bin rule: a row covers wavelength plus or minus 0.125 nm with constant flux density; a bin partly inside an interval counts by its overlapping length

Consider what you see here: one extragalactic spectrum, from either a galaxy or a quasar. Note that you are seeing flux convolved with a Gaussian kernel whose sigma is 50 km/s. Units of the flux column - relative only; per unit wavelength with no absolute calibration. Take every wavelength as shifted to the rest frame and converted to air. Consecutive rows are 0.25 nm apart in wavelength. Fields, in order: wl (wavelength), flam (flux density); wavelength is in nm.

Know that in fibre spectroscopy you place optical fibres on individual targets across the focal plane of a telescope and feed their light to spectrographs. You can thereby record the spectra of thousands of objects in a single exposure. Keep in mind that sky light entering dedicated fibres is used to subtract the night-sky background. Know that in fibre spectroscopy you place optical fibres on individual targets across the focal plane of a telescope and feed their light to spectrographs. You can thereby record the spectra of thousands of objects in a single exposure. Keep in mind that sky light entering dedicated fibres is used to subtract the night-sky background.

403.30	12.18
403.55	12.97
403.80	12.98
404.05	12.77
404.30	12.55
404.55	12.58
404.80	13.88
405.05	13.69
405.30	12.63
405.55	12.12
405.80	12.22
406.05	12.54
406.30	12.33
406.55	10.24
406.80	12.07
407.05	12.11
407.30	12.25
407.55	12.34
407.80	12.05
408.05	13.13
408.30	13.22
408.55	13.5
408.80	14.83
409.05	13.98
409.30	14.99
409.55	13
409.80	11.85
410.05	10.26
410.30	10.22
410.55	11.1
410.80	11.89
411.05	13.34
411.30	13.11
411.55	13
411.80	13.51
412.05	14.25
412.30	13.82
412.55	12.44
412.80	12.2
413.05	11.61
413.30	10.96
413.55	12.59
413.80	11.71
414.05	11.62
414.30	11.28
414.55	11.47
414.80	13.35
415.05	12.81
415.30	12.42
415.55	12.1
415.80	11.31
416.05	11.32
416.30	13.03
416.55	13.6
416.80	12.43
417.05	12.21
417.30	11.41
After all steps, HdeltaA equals -0.23 nm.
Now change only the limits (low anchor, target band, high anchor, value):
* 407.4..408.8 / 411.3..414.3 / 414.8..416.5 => 0.02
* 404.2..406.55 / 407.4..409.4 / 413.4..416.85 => -0.16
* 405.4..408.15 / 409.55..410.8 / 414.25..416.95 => 0.10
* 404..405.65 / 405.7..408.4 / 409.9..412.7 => 0.11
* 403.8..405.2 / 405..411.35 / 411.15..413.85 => 0.21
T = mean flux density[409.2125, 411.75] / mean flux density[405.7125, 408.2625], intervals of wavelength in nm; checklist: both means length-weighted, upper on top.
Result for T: 1.0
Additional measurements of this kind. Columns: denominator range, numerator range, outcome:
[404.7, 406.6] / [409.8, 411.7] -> 0.95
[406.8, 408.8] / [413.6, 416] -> 0.94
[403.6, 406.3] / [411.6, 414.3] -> 0.97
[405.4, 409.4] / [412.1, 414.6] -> 0.95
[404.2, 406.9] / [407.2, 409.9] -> 1.06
